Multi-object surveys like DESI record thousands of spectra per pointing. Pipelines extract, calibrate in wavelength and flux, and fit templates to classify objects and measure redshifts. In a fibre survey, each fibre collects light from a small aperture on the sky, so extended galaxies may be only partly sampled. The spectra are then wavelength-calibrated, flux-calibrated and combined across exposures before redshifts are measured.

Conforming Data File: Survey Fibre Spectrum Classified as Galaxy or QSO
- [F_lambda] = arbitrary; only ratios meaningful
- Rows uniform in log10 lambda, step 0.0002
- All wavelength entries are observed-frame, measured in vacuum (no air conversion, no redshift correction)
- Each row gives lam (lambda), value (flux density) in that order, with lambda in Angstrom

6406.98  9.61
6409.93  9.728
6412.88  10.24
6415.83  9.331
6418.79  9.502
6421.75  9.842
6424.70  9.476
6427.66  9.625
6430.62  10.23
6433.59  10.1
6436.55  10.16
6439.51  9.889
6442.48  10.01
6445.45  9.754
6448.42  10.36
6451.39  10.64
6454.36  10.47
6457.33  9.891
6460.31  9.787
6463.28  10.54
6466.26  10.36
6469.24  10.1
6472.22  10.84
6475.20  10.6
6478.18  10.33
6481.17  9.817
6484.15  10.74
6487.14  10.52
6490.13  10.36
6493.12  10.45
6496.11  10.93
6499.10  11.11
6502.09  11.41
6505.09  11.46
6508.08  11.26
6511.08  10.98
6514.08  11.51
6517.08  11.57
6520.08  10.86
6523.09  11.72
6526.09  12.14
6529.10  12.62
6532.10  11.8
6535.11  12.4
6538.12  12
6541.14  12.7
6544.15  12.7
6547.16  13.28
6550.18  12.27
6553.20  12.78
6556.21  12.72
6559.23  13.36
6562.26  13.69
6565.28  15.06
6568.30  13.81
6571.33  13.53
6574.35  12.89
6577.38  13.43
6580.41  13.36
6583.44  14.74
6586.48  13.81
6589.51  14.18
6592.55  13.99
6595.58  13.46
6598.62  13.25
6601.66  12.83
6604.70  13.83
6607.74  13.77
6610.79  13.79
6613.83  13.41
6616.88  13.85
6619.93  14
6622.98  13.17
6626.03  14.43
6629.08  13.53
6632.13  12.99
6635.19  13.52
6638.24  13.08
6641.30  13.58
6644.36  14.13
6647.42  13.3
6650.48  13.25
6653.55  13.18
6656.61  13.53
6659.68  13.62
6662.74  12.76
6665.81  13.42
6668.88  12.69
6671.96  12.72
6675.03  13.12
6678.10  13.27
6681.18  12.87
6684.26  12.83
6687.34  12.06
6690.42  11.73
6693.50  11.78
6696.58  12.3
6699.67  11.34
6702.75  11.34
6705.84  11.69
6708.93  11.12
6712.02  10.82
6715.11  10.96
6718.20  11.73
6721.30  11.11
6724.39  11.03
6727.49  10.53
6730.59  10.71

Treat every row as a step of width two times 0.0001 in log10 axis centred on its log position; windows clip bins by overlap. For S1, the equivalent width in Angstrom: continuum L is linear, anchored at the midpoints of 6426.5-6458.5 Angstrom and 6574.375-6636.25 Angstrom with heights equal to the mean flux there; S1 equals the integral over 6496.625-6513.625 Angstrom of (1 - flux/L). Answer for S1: 0.34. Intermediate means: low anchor 10.1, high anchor 13.6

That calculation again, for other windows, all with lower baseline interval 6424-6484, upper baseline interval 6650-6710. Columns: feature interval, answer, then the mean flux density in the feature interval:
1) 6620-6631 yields -1.6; 13.7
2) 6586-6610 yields -4.0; 13.6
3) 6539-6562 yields -3.4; 12.8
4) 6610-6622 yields -1.9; 13.7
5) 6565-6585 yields -4.1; 13.8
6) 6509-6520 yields -0.5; 11.3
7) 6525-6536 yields -1.3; 12.2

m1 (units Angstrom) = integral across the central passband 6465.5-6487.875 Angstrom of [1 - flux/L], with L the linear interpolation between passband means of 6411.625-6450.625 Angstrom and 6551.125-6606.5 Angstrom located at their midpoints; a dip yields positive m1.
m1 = 1.3 Angstrom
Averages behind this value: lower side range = 9.9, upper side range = 13.6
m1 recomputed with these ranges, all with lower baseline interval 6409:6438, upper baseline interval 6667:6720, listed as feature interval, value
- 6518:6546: -3.65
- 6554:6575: -4.99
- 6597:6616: -3.65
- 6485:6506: -0.92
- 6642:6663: -3.15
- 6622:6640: -3.05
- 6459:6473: -0.18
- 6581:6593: -3.20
